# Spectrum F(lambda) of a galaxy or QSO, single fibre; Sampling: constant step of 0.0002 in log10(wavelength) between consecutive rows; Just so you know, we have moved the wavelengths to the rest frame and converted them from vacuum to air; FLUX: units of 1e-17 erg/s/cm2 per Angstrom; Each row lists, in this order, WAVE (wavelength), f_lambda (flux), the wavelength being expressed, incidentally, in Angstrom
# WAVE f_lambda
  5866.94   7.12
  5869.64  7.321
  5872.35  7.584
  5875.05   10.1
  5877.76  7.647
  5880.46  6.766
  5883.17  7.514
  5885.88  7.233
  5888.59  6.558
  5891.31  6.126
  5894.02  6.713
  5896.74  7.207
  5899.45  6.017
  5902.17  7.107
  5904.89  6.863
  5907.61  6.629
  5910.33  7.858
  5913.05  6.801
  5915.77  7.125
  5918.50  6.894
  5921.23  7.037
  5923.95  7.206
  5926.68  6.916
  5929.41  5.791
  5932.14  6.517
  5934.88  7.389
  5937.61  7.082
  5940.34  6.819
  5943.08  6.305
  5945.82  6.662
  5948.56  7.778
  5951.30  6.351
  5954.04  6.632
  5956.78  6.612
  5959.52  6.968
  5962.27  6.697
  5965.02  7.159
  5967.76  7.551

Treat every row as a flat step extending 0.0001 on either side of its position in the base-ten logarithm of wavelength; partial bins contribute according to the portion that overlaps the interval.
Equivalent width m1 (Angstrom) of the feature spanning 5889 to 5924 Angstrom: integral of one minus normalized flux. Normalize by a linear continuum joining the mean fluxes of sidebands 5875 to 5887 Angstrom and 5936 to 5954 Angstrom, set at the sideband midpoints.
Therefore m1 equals 2.1 Angstrom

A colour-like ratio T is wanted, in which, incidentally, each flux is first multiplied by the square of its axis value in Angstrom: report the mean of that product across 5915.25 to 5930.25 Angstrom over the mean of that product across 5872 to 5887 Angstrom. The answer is 0.89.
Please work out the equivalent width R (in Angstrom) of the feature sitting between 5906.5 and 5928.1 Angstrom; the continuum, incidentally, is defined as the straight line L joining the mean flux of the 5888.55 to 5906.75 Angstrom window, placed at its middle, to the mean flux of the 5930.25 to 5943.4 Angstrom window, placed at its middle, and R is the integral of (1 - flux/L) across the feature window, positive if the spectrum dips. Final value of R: -1.0 Angstrom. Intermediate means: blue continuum 6.66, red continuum 6.82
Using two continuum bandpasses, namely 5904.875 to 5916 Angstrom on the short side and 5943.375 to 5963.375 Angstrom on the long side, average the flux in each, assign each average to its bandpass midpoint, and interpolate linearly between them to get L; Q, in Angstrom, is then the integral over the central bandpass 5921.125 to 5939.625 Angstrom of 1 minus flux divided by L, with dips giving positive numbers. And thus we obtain 0.3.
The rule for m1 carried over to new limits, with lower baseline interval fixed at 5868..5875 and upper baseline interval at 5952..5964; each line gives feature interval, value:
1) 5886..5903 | 2.1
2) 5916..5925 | 0.2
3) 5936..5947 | 0.3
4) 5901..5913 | 0.6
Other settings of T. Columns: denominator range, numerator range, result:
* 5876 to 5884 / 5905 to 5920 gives 0.96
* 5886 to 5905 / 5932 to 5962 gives 1.04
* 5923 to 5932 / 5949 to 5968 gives 1.05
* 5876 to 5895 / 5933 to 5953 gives 1.00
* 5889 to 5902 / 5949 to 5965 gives 1.05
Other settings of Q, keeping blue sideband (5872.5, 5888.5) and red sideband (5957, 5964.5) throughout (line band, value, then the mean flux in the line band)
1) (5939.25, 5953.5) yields 0.4 Angstrom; 6.77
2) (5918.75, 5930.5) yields 0.8 Angstrom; 6.78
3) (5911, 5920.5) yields 0.4 Angstrom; 7.01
